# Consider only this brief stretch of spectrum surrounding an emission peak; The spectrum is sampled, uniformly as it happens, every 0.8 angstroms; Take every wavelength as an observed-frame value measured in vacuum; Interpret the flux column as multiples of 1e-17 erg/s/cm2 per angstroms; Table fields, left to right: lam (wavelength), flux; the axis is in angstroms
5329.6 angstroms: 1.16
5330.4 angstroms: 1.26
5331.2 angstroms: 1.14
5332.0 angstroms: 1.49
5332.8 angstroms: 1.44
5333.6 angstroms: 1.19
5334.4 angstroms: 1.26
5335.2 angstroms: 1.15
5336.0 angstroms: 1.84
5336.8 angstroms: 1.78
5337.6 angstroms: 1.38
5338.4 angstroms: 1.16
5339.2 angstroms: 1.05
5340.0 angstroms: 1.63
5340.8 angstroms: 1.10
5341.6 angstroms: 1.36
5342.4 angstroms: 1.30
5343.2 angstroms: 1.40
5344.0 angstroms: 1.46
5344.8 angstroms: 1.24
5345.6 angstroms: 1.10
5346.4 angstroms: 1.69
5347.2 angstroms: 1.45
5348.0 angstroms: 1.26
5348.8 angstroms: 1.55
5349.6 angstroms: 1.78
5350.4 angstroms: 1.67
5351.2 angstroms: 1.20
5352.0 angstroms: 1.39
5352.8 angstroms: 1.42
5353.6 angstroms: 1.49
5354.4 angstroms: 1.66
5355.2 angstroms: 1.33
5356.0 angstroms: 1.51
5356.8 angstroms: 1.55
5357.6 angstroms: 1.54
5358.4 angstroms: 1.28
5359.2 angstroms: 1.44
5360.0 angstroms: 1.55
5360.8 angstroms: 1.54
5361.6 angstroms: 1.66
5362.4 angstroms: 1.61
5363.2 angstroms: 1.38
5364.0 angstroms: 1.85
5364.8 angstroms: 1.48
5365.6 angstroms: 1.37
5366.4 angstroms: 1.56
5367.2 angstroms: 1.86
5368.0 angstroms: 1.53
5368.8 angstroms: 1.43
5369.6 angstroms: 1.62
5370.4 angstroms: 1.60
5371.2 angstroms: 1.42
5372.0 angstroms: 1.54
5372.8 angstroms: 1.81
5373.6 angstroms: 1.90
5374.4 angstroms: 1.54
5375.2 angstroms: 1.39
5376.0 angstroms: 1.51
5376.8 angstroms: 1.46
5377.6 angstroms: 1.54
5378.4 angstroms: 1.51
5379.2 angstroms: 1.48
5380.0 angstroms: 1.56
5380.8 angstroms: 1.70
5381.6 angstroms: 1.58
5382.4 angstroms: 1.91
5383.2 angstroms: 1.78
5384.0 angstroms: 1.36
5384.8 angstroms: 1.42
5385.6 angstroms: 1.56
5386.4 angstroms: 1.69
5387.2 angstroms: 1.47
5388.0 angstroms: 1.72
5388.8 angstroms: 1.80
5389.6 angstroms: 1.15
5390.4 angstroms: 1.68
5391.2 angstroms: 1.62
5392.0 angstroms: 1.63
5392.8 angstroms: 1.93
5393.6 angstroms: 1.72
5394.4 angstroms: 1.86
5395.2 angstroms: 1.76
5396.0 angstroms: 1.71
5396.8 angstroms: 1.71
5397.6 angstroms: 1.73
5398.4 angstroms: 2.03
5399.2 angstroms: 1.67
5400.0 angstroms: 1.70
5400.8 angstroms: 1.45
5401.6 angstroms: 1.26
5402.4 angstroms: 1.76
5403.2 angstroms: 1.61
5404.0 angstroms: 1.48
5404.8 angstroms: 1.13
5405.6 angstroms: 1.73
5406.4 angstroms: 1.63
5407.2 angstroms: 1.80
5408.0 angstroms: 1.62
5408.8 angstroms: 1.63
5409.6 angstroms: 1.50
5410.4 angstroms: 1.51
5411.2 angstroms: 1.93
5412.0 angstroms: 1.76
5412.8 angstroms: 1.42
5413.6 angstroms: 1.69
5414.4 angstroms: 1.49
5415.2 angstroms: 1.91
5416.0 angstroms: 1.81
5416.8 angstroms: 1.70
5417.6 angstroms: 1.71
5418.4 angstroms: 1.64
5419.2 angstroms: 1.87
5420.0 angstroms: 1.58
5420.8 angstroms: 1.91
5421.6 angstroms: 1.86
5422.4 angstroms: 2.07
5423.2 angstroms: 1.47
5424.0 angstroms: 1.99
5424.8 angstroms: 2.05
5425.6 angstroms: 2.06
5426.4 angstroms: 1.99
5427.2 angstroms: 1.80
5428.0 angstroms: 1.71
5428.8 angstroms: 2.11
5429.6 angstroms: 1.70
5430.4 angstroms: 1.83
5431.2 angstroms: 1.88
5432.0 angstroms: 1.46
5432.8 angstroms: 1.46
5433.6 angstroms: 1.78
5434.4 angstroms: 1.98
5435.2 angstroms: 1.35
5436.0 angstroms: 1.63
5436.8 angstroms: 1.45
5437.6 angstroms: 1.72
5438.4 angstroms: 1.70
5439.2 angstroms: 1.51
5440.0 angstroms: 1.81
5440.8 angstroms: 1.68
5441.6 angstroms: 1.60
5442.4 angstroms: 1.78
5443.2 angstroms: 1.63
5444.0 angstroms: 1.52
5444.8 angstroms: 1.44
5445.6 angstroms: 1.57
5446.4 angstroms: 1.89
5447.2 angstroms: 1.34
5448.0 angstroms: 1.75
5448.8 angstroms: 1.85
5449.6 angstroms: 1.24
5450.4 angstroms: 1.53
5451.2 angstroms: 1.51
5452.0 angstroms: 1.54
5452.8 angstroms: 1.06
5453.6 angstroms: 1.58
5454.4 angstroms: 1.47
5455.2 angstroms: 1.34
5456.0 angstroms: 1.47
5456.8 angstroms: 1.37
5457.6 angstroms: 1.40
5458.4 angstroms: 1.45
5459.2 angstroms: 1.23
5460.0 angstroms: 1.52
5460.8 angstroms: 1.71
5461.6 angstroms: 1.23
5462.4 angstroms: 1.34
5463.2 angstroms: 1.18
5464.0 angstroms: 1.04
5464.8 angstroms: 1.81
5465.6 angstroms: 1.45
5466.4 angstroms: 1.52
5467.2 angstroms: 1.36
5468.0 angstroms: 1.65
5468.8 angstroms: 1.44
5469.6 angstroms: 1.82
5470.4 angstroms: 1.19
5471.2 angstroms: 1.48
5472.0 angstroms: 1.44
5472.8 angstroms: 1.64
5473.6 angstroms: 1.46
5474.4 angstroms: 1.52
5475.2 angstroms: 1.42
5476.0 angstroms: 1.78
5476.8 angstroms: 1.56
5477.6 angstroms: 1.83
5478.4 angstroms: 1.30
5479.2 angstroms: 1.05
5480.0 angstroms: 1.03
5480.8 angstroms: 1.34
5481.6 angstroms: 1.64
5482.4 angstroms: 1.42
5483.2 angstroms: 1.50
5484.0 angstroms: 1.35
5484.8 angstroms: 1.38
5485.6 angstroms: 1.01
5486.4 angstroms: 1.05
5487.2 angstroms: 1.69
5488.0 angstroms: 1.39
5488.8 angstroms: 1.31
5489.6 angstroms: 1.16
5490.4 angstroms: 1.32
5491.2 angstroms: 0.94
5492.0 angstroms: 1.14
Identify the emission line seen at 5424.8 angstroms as C III] 1909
